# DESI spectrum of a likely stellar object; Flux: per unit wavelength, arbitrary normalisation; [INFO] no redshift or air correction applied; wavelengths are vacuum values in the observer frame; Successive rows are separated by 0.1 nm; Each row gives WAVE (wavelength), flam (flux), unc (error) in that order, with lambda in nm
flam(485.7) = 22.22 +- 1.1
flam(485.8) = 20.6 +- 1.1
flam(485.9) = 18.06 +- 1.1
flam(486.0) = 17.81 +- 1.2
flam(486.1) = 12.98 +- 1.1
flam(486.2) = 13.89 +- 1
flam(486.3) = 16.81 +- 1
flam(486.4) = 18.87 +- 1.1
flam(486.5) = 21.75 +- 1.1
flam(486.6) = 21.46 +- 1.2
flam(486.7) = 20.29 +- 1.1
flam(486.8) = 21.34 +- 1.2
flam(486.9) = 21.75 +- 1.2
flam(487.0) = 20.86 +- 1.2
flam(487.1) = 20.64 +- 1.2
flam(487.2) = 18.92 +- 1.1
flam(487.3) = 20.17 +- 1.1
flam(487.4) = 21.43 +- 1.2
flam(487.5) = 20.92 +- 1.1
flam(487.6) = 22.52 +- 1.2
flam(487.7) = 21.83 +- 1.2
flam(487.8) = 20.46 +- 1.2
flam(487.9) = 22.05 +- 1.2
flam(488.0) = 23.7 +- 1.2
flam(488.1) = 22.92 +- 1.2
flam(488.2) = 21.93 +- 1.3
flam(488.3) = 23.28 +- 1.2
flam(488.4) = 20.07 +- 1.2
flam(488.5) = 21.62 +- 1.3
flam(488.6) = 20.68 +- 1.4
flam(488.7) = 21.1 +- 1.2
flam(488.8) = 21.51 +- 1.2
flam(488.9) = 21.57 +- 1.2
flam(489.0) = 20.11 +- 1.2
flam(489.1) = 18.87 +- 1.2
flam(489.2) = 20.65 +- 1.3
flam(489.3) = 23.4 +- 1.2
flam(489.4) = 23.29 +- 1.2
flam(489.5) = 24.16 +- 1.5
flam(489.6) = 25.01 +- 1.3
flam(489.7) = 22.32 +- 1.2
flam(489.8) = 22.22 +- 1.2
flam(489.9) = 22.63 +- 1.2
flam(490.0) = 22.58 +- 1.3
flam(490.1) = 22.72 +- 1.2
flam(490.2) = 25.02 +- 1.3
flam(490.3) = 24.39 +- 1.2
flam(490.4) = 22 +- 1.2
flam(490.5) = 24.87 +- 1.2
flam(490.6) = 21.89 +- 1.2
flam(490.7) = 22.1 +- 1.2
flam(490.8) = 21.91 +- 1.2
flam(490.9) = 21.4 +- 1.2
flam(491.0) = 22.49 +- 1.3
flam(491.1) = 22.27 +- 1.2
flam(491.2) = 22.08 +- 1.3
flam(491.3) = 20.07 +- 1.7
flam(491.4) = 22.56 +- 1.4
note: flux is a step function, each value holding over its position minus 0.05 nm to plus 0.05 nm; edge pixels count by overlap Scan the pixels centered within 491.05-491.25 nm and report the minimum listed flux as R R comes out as 22.08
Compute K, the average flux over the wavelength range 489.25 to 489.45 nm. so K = 23.3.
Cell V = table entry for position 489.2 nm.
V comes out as 20.65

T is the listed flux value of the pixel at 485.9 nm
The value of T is 18.06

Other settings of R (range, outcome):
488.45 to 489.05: 20.11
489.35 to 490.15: 22.22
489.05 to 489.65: 18.87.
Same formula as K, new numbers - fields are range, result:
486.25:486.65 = 19.7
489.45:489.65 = 24.6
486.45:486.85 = 21.2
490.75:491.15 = 22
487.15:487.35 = 19.5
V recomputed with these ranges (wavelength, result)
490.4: 22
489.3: 23.4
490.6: 21.89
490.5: 24.87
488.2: 21.93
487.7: 21.83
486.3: 16.81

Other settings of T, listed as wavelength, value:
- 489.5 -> 24.16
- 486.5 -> 21.75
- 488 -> 23.7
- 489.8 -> 22.22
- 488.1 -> 22.92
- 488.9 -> 21.57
